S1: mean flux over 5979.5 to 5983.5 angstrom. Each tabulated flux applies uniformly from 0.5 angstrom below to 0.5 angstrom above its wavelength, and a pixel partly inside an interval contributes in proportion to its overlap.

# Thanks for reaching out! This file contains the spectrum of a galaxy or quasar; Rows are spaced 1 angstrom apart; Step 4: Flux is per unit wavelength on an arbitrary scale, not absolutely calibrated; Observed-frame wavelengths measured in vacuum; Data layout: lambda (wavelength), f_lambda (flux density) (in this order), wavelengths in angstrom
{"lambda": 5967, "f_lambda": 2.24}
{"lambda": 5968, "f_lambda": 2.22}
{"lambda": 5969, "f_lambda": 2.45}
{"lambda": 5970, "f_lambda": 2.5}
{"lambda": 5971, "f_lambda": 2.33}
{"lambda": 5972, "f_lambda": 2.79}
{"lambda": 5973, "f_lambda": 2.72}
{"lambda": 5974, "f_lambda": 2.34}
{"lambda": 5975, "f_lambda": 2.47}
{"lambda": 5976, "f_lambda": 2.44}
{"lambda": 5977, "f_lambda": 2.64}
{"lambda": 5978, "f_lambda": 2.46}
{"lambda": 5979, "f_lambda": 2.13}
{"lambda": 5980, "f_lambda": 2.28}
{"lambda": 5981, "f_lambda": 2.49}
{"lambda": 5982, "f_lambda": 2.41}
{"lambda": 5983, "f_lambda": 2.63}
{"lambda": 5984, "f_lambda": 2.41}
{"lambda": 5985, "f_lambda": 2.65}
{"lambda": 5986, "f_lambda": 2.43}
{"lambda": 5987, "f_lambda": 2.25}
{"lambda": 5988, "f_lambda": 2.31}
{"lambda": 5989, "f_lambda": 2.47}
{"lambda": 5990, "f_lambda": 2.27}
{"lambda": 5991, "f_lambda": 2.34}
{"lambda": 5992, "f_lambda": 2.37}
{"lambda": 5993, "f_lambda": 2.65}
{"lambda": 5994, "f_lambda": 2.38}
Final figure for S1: 2.45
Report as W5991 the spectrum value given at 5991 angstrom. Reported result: 2.34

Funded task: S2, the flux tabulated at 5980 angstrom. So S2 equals 2.28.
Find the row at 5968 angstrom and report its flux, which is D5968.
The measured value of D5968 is 2.22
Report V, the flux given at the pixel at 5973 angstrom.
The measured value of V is 2.72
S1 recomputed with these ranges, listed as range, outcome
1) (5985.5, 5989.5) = 2.37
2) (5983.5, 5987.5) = 2.44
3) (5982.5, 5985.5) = 2.56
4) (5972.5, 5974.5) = 2.53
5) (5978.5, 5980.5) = 2.21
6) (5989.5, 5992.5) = 2.33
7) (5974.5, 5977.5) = 2.52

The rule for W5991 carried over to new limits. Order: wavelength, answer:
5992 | 2.37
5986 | 2.43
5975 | 2.47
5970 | 2.5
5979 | 2.13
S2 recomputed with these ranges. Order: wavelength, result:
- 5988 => 2.31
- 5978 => 2.46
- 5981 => 2.49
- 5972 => 2.79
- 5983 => 2.63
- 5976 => 2.44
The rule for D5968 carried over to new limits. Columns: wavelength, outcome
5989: 2.47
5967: 2.24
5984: 2.41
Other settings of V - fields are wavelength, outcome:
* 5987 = 2.25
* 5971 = 2.33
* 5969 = 2.45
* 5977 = 2.64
